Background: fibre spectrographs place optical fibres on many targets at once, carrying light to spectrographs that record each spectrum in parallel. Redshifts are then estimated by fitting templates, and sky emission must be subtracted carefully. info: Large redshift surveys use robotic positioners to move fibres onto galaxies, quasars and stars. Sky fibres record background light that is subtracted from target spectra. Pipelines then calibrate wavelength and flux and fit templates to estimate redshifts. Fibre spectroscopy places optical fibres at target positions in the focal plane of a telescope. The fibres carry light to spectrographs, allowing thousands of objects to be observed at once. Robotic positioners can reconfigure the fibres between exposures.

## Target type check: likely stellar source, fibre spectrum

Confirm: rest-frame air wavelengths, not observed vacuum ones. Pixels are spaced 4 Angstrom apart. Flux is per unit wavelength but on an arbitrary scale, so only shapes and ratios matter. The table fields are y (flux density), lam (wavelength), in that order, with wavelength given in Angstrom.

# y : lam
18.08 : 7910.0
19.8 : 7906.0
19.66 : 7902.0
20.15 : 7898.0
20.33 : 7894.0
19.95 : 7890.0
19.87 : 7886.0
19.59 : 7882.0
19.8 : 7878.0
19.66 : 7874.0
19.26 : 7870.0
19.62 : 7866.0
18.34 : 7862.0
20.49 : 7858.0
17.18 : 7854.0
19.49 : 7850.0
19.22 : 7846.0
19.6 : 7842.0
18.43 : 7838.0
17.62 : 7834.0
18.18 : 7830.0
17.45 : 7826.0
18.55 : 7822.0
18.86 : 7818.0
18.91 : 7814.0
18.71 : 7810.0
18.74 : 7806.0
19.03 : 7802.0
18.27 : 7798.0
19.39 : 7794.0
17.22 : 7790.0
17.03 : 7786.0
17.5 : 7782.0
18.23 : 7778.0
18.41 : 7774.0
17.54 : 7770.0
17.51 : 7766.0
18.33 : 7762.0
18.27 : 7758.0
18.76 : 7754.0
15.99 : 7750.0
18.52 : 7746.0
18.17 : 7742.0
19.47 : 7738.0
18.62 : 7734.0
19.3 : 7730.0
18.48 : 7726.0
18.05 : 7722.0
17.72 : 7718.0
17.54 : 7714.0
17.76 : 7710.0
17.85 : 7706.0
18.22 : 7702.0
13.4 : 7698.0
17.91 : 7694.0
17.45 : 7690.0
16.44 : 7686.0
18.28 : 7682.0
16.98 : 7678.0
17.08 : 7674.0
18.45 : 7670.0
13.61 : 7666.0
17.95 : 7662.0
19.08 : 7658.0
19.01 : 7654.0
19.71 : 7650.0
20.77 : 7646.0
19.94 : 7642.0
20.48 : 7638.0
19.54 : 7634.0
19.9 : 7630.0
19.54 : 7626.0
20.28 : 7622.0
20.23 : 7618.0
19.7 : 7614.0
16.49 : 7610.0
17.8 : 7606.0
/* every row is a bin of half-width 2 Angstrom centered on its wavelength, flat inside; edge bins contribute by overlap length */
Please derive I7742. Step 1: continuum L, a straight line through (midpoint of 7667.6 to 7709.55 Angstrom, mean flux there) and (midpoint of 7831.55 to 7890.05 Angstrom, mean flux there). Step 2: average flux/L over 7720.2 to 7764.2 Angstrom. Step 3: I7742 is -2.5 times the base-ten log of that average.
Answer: -0.03 mag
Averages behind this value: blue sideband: 17.2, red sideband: 19.2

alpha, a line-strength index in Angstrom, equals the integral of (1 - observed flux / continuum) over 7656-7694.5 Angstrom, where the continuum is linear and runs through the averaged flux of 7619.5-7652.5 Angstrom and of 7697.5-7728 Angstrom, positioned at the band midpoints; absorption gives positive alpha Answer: 3.0 Angstrom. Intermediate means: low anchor 20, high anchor 17.6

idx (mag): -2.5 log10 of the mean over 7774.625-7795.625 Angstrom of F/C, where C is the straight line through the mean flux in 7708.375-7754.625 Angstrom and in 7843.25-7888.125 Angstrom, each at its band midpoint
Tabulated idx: 0.05 mag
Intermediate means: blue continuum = 18.2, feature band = 17.9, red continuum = 19.3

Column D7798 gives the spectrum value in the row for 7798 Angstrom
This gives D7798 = 18.27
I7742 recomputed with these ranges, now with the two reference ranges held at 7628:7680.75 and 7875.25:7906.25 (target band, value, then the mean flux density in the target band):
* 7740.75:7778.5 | 0.073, 18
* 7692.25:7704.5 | 0.144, 16.5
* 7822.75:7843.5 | 0.077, 18.2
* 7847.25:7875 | 0.034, 19.1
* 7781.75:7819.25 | 0.059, 18.4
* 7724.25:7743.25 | 0.013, 18.8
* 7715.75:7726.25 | 0.058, 18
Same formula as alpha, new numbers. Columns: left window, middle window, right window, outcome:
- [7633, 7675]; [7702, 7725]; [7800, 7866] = 1.1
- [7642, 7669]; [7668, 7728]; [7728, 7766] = 3.2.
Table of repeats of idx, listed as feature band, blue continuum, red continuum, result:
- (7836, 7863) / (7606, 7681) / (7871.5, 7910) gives 0.03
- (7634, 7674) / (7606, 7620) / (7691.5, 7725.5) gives -0.04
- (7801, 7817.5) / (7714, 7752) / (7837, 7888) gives 0.00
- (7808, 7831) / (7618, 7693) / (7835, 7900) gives 0.04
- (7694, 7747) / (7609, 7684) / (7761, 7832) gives 0.04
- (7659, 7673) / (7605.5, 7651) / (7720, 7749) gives 0.14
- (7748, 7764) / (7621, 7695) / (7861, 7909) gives 0.07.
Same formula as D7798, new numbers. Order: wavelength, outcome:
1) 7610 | 16.49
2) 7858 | 20.49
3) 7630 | 19.9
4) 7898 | 20.15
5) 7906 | 19.8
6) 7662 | 17.95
